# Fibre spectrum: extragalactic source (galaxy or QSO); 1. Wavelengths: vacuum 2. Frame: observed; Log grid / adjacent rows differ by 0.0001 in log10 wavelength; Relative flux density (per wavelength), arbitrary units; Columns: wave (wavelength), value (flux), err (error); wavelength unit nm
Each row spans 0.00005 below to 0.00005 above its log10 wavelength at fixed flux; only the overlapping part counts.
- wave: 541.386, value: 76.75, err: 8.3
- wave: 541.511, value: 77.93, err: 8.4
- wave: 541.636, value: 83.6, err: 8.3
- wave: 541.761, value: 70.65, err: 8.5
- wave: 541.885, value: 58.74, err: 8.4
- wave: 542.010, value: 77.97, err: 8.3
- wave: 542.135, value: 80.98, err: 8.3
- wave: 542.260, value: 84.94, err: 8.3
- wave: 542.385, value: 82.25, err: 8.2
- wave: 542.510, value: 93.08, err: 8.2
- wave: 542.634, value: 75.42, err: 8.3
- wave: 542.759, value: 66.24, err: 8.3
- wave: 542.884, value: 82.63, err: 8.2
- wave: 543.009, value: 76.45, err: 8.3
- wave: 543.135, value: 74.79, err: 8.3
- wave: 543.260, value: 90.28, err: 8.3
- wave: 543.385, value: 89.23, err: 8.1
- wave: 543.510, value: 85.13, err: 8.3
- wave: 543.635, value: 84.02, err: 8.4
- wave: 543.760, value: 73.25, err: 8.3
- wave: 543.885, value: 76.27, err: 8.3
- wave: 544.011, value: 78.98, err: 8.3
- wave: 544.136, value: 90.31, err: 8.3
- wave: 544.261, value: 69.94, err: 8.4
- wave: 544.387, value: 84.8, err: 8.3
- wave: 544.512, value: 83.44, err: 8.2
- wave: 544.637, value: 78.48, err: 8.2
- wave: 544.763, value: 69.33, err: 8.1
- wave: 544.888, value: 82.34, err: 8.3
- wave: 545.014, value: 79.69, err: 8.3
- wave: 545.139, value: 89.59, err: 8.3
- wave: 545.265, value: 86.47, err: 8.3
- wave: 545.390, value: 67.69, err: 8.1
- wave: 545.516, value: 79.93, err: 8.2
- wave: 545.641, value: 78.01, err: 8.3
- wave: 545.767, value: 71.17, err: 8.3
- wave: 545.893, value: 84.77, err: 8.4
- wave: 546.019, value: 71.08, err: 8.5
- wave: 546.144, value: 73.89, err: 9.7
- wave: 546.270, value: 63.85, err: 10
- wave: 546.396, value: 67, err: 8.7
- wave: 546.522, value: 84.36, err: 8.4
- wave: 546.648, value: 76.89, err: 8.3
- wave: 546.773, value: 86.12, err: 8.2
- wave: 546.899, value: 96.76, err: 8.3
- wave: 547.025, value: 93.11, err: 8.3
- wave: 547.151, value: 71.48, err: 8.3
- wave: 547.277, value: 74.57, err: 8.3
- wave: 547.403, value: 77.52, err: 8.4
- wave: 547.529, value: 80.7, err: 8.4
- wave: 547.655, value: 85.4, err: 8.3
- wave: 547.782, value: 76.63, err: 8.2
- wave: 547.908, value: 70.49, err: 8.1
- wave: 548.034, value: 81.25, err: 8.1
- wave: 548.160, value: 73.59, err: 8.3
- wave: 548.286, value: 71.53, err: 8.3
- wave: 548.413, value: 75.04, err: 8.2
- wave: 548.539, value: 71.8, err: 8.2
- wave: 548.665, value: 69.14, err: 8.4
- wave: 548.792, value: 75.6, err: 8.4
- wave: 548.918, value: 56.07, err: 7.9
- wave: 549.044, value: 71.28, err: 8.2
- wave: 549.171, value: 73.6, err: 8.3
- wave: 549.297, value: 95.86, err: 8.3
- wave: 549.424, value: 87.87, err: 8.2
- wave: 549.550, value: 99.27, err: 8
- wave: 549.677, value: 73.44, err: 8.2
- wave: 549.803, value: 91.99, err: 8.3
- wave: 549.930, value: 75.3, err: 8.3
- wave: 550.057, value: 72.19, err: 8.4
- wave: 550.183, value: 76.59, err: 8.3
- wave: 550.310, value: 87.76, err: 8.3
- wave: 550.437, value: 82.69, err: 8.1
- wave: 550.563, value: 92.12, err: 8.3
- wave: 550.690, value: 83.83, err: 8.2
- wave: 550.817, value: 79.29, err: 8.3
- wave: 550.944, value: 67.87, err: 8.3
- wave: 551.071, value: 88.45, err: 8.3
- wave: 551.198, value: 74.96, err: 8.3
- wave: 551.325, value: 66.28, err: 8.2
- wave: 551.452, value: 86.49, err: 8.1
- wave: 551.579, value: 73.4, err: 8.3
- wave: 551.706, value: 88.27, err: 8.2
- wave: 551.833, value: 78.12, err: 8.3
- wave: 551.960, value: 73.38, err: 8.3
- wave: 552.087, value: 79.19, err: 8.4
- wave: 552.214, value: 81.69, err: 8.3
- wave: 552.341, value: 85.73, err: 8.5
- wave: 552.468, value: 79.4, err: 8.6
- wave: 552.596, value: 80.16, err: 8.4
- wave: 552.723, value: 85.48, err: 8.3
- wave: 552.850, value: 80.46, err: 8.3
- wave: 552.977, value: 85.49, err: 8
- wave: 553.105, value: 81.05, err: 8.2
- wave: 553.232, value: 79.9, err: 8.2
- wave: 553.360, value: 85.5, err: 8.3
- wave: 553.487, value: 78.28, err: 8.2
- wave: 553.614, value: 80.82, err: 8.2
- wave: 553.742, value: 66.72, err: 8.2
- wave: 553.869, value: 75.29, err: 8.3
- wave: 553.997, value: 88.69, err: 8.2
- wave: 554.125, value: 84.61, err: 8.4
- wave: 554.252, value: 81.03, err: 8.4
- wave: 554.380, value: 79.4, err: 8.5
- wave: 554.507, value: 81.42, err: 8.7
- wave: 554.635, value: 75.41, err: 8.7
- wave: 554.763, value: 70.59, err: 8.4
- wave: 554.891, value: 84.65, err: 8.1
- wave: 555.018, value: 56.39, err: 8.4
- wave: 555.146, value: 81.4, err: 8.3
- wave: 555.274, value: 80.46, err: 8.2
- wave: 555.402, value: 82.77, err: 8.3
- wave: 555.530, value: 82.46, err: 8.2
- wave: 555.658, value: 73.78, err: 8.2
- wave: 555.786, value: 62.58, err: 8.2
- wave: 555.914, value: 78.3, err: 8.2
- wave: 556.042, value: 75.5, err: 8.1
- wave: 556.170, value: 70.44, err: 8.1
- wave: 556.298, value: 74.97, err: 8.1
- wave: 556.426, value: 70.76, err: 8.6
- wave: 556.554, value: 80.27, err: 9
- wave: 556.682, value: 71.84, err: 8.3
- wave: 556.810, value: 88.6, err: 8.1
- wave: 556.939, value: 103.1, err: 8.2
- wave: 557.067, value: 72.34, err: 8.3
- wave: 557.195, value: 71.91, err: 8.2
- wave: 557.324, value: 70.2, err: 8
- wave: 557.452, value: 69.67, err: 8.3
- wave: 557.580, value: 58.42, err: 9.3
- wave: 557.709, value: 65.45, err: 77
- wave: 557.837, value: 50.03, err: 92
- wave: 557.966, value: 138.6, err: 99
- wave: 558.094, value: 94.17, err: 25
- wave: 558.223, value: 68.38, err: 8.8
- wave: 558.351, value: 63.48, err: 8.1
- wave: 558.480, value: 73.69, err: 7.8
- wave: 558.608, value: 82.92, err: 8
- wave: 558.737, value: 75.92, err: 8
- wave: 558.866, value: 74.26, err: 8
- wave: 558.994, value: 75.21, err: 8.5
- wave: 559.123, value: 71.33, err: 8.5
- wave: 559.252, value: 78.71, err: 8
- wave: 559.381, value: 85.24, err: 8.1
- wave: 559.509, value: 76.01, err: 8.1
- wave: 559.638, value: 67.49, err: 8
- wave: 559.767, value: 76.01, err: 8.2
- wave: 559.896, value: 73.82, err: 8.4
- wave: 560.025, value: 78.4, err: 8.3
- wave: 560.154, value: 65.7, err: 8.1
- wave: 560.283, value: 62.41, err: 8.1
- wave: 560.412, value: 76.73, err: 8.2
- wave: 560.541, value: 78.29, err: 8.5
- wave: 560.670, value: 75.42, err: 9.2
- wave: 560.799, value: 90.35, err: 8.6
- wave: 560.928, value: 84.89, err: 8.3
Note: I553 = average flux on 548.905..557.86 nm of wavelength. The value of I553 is 78.3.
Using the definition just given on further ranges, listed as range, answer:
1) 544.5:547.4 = 78.6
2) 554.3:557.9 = 74.4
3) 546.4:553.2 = 79.6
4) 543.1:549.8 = 78.9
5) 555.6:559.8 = 76.1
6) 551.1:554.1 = 79.9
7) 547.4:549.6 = 77.2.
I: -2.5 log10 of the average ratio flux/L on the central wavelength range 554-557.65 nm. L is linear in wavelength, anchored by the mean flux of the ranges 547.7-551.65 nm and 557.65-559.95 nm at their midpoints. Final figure 0.02 mag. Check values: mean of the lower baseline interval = 78.2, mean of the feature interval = 76.4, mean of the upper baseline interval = 77.3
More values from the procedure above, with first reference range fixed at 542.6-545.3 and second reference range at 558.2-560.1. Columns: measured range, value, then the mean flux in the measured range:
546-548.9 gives 0.034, 76.6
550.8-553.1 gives -0.032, 79.7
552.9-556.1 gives -0.022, 78.1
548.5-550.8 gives -0.023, 79.9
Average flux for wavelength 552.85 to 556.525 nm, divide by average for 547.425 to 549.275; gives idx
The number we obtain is 1.04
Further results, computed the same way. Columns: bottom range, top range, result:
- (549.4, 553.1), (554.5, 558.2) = 0.95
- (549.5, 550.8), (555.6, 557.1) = 0.93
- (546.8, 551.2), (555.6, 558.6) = 0.96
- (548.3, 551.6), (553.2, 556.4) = 0.98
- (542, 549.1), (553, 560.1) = 0.98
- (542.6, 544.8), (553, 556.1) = 0.98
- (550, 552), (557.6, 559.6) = 0.98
